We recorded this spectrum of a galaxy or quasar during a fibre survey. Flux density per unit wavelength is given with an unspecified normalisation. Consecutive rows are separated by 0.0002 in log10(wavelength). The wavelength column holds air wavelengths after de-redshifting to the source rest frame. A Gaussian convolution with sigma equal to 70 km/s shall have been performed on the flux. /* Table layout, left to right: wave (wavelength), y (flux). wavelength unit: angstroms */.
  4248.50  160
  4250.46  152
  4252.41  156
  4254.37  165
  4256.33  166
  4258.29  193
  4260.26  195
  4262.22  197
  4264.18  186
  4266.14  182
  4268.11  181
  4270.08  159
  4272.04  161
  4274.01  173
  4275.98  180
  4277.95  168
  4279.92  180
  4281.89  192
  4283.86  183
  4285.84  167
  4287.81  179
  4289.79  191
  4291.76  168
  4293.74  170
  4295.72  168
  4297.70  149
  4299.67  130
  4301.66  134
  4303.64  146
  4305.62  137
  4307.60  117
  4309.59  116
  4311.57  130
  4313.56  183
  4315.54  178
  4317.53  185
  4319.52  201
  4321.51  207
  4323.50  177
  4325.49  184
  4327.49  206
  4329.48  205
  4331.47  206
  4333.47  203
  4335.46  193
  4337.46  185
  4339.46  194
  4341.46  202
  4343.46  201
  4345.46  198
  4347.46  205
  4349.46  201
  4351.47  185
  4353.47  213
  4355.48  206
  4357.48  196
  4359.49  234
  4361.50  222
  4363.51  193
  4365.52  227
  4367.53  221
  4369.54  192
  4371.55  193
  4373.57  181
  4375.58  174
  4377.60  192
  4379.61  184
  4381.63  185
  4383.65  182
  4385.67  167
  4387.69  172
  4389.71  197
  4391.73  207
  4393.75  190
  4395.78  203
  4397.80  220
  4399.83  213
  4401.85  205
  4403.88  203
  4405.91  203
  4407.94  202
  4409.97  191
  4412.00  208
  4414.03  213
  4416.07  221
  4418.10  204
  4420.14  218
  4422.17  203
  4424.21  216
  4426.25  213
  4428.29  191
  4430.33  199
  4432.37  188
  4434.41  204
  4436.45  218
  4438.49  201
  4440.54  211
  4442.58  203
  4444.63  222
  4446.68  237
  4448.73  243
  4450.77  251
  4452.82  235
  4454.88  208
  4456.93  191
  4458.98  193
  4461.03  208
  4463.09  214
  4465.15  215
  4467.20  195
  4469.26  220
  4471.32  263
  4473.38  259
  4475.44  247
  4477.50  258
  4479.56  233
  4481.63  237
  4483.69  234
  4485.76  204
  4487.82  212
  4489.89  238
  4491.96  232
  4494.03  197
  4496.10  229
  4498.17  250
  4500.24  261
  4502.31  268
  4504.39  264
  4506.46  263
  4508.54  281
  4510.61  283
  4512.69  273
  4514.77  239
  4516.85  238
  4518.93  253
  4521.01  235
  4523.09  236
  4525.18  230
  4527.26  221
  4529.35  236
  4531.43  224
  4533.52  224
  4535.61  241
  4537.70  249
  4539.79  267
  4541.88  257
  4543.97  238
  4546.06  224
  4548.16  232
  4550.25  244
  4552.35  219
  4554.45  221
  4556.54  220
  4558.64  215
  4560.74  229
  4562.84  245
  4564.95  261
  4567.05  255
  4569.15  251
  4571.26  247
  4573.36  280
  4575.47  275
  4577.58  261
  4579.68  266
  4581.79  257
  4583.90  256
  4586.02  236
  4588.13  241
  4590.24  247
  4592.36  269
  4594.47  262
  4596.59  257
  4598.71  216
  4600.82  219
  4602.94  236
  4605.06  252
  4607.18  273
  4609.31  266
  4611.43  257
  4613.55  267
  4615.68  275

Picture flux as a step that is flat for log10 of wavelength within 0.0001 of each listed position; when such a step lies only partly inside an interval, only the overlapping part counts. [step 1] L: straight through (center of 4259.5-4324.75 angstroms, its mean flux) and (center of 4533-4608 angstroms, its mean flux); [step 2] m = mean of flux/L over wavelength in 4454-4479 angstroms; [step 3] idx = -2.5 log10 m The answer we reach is -0.03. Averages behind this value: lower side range 169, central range 223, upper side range 246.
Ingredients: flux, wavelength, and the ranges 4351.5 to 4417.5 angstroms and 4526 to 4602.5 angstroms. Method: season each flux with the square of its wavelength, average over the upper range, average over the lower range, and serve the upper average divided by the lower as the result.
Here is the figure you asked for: 1.32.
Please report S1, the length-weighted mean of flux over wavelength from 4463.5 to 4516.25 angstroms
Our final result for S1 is 242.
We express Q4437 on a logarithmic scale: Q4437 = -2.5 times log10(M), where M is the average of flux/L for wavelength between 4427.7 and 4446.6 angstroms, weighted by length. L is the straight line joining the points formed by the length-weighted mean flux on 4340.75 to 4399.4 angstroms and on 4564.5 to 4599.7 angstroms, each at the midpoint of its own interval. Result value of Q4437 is 0.05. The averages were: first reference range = 198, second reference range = 255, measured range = 206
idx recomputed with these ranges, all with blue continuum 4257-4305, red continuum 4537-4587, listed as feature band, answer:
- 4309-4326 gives 0.04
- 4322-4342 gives -0.06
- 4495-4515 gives -0.14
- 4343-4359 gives -0.06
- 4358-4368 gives -0.13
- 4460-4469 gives 0.06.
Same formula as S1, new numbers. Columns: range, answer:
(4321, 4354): 198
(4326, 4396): 197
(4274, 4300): 172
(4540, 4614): 247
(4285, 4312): 150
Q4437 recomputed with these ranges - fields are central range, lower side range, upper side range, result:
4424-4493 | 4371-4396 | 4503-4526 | 0.02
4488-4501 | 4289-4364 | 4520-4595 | -0.03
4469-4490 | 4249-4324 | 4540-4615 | -0.08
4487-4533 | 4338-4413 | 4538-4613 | -0.06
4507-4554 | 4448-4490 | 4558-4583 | 0.00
